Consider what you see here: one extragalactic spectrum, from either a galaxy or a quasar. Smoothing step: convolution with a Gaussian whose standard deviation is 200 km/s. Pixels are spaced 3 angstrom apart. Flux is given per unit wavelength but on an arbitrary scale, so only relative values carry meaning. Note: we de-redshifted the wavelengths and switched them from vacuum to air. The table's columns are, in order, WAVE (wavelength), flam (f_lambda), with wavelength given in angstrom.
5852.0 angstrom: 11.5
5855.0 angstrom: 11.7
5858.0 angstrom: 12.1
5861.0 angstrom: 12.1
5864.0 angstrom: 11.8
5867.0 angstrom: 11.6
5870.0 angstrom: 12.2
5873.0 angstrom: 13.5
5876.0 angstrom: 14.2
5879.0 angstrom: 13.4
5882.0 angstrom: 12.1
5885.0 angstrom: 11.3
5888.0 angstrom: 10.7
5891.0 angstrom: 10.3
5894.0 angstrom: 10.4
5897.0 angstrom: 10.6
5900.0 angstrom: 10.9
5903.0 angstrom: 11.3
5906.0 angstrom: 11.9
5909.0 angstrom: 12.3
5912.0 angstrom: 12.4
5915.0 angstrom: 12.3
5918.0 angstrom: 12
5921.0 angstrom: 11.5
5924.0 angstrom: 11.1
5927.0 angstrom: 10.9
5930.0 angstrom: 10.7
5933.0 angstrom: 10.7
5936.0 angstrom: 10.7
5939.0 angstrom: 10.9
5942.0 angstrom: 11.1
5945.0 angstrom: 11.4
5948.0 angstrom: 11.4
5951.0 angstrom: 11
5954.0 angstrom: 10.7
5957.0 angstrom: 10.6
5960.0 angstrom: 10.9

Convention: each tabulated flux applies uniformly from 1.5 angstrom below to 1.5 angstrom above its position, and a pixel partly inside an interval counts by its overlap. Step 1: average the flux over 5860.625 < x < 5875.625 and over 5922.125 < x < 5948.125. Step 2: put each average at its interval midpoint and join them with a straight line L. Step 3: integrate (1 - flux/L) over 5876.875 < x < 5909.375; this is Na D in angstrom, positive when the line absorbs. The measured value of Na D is 1.3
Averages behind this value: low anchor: 12.4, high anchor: 11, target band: 11.4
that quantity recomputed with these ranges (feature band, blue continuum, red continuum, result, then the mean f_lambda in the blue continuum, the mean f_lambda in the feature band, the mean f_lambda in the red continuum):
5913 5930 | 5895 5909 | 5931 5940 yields -0.8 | 11.3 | 11.5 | 10.8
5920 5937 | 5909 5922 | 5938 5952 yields 1.1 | 12.1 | 10.9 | 11.2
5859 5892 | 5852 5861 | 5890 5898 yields -3.0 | 11.9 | 12.1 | 10.4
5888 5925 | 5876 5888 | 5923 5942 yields 0.6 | 12.3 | 11.4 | 10.8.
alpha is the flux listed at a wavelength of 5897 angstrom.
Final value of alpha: 10.6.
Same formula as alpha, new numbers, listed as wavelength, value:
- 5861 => 12.1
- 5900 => 10.9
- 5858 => 12.1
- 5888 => 10.7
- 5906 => 11.9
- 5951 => 11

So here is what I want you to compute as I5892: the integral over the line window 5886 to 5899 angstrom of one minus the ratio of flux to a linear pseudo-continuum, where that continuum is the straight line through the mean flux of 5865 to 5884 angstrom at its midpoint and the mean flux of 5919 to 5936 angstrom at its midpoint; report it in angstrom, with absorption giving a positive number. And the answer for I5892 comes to 1.7 angstrom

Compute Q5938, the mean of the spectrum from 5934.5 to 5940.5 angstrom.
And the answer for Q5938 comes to 10.8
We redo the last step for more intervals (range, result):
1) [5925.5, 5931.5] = 10.8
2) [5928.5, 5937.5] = 10.7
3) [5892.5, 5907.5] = 11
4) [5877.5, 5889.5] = 11.9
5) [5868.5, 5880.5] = 13.3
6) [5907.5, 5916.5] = 12.3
